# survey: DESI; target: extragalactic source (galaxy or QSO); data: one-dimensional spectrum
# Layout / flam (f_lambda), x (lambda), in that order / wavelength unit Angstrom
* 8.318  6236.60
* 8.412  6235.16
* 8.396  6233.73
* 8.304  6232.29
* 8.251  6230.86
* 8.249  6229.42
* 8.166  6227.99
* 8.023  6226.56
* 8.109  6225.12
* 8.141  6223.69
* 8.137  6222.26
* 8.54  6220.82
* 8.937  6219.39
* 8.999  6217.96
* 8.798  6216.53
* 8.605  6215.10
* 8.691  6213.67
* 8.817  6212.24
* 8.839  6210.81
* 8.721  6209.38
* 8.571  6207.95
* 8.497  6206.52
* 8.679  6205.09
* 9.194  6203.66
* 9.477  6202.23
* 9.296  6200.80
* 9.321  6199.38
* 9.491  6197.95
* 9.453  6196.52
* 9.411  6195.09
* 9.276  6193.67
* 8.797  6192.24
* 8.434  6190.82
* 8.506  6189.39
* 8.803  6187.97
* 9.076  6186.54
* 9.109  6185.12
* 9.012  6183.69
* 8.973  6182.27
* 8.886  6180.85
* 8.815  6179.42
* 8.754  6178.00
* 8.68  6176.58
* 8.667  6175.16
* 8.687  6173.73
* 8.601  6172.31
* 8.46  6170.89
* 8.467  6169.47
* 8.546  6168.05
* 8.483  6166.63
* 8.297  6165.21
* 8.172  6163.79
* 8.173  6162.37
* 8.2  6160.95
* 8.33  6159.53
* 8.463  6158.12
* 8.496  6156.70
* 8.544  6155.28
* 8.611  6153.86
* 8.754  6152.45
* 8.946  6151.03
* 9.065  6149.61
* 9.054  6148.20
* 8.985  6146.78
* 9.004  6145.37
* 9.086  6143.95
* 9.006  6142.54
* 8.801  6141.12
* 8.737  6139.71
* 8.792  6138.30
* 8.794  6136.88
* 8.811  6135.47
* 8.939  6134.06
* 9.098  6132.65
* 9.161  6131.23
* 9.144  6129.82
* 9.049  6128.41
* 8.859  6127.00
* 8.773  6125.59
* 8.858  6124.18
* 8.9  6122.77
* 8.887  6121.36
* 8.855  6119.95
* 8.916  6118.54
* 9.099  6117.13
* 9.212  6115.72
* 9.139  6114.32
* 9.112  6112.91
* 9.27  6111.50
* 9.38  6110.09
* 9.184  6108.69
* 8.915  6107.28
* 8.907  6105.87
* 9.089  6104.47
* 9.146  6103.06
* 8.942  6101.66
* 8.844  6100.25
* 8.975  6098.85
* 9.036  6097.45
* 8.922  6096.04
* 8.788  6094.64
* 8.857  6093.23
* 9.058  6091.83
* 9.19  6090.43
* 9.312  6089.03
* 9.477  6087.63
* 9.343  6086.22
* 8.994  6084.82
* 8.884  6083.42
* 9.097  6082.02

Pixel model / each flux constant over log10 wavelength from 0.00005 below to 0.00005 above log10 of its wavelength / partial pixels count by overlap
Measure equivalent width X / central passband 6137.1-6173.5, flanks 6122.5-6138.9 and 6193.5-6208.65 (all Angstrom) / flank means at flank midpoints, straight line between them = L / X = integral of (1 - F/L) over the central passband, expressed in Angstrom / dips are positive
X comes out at 1.5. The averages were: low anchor 8.93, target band 8.65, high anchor 9.15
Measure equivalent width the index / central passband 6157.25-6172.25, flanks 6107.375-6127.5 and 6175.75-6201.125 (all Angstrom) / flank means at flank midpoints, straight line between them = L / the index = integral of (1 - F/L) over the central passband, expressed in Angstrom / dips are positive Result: 1.1 Angstrom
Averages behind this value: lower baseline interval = 9.03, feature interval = 8.37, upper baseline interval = 9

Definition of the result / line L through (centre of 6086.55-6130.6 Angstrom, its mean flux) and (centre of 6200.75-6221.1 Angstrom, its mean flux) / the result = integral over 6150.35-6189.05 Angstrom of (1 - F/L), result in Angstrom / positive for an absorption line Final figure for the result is 1.3 Angstrom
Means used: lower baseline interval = 9.04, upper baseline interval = 8.84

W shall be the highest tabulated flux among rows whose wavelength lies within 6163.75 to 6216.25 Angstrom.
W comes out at 9.491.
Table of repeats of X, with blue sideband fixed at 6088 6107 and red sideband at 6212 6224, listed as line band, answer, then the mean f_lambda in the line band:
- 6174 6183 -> 0.0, 8.79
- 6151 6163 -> 0.5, 8.48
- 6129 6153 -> -0.2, 8.95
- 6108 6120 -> -0.2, 9.15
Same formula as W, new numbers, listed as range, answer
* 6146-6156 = 9.065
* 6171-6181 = 8.886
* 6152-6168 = 8.754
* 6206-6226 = 8.999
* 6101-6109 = 9.184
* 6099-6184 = 9.38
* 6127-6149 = 9.161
